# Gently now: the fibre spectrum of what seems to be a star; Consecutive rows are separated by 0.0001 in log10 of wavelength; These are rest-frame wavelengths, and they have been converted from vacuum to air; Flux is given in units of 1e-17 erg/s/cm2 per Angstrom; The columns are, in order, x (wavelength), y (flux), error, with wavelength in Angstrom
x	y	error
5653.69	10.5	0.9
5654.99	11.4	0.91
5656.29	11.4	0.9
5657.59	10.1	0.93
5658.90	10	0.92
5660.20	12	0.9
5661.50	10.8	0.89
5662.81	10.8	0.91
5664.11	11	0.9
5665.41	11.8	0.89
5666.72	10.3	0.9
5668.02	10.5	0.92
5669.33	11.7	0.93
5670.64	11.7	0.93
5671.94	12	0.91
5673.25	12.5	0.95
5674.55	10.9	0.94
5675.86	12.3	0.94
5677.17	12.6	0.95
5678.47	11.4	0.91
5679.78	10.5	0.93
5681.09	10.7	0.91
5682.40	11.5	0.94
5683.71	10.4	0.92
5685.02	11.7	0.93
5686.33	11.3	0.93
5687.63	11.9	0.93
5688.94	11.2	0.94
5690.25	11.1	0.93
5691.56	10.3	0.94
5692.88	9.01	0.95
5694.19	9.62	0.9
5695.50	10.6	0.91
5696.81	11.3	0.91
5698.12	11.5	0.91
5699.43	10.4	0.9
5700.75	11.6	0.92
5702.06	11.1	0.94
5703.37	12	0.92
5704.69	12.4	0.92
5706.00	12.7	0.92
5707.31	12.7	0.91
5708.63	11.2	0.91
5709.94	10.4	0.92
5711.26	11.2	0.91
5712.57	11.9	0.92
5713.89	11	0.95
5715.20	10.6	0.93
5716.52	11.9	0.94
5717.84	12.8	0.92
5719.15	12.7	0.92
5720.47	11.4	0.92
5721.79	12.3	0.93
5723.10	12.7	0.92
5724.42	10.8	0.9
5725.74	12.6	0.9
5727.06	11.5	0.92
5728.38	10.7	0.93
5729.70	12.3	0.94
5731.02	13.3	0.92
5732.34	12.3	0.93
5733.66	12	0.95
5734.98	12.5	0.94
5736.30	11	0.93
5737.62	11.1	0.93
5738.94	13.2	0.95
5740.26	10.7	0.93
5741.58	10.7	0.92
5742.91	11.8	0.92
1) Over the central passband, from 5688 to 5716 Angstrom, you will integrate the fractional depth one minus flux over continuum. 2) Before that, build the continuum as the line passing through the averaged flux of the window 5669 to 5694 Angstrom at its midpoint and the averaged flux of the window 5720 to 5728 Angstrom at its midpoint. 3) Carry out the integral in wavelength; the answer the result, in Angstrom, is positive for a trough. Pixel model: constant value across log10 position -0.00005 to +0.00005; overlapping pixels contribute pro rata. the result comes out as 1.0 Angstrom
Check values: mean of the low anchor 11.3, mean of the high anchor 11.9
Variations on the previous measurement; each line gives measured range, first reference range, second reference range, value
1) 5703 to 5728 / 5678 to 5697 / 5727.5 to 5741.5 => -0.8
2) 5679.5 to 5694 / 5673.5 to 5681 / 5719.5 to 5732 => 1.0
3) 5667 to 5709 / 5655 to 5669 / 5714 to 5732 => 0.1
